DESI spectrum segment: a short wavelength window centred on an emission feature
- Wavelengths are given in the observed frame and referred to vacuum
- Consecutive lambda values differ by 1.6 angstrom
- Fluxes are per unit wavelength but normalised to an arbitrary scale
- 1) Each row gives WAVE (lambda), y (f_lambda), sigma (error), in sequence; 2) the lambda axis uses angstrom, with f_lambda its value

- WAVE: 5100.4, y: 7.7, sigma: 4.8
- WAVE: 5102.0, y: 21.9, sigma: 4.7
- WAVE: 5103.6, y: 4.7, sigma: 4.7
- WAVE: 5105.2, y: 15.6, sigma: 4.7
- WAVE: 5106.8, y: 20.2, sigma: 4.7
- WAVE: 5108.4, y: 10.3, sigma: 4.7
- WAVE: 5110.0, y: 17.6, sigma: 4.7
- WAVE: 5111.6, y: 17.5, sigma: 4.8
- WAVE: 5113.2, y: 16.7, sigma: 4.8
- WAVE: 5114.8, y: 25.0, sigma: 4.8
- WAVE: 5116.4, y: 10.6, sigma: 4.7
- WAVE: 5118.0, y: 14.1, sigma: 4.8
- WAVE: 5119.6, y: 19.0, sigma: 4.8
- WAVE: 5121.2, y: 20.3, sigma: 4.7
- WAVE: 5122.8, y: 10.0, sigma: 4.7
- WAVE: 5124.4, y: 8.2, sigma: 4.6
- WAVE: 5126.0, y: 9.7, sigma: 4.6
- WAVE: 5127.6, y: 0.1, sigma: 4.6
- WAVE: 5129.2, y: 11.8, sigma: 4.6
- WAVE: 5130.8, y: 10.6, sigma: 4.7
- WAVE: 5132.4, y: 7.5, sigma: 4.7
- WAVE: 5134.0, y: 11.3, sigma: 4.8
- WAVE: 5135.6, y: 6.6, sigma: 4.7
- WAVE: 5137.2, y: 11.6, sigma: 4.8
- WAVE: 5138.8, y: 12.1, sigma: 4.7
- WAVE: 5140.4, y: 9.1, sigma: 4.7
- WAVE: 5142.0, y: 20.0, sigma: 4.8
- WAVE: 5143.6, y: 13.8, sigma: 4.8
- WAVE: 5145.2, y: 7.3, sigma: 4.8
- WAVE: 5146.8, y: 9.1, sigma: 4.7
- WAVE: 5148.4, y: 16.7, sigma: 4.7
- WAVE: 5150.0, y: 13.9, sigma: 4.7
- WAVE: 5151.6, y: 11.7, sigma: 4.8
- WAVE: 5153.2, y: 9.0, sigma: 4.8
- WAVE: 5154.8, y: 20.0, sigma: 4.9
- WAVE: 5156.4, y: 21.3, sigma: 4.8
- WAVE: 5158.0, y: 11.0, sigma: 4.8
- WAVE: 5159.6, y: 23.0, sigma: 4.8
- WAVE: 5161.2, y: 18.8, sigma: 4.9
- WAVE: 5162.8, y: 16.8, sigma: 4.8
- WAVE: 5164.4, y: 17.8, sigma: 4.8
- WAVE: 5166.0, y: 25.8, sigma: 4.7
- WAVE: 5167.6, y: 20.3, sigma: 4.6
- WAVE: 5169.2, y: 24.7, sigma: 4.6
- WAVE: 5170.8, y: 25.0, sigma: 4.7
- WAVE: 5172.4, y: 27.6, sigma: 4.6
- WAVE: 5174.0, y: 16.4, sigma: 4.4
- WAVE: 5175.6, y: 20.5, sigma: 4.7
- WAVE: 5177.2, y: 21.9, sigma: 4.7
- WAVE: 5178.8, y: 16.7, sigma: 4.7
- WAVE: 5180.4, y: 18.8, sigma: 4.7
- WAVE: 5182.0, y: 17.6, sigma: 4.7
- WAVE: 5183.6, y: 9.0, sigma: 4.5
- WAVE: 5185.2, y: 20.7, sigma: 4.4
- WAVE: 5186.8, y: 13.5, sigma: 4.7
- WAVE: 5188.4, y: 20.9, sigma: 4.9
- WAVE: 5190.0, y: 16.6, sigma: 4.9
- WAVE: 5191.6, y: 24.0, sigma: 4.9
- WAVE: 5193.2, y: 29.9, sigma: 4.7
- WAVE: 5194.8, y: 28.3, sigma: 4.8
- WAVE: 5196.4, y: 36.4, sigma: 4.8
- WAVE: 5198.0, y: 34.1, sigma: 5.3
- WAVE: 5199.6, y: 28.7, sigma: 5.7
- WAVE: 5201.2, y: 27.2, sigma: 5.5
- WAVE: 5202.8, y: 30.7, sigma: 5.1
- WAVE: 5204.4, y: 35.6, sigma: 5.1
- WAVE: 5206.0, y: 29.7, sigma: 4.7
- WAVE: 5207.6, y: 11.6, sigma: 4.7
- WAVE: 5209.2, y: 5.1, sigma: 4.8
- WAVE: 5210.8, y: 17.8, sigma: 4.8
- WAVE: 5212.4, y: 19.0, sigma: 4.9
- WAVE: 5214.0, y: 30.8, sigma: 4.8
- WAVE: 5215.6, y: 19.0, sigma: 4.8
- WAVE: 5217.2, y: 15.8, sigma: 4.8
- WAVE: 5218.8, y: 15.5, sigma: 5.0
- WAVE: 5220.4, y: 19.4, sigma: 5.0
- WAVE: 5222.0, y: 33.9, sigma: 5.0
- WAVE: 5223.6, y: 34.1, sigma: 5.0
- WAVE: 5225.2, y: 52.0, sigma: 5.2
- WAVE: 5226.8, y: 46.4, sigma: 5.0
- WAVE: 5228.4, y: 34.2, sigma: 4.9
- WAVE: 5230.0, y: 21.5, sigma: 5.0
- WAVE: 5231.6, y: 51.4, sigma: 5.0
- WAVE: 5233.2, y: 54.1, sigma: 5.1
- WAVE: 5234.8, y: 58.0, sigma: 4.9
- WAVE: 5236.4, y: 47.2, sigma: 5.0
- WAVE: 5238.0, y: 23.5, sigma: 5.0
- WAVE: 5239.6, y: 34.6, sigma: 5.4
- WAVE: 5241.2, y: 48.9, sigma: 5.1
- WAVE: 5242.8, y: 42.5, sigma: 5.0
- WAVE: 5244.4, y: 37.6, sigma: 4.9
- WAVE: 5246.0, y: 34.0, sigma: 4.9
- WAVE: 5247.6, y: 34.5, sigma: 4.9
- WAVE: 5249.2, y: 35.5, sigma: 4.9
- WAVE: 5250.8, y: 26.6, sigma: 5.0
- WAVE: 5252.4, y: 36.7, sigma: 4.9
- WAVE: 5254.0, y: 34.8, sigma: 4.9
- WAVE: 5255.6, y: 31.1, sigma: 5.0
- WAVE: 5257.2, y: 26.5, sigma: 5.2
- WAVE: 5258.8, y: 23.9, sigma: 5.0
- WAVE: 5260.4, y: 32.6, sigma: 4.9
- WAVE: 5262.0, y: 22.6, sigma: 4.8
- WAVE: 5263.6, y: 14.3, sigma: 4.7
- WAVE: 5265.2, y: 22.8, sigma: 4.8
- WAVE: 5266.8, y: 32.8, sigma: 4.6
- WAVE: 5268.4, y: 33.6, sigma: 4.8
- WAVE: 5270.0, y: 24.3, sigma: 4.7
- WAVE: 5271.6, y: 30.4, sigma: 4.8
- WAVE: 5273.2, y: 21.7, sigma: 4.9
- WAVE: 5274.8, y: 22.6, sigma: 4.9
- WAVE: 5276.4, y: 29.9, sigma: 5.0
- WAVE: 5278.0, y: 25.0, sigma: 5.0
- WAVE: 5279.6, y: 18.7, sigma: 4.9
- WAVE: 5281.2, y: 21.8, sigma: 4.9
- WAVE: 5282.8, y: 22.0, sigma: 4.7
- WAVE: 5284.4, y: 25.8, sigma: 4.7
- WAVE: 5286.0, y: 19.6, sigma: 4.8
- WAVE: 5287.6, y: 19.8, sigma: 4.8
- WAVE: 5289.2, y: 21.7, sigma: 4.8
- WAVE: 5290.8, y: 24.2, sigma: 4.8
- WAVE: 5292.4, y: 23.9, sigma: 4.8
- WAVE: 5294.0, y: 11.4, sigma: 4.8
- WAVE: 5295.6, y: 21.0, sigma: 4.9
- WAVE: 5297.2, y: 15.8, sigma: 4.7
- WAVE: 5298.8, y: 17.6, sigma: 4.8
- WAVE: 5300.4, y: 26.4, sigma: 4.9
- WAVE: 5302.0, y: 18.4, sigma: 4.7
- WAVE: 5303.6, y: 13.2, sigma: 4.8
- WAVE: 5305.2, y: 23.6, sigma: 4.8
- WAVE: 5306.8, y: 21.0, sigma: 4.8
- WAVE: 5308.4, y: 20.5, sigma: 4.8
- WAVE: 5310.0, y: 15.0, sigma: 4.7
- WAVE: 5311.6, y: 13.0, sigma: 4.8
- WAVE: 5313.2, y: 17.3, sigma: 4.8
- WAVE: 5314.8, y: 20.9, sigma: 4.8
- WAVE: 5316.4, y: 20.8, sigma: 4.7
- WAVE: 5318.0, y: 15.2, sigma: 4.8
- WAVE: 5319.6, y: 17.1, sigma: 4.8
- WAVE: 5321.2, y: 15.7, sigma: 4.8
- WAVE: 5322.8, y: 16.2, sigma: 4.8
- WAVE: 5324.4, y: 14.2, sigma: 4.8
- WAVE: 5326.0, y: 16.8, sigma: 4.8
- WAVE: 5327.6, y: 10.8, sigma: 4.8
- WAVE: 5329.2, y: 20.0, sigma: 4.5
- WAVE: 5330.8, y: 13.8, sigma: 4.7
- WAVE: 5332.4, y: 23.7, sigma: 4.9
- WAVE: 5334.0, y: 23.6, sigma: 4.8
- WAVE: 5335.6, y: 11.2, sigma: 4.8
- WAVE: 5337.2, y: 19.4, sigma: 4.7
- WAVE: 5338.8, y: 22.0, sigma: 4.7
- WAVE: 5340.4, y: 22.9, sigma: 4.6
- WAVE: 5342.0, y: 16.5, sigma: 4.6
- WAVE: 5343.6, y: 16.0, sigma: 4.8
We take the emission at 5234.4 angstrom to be C IV 1549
